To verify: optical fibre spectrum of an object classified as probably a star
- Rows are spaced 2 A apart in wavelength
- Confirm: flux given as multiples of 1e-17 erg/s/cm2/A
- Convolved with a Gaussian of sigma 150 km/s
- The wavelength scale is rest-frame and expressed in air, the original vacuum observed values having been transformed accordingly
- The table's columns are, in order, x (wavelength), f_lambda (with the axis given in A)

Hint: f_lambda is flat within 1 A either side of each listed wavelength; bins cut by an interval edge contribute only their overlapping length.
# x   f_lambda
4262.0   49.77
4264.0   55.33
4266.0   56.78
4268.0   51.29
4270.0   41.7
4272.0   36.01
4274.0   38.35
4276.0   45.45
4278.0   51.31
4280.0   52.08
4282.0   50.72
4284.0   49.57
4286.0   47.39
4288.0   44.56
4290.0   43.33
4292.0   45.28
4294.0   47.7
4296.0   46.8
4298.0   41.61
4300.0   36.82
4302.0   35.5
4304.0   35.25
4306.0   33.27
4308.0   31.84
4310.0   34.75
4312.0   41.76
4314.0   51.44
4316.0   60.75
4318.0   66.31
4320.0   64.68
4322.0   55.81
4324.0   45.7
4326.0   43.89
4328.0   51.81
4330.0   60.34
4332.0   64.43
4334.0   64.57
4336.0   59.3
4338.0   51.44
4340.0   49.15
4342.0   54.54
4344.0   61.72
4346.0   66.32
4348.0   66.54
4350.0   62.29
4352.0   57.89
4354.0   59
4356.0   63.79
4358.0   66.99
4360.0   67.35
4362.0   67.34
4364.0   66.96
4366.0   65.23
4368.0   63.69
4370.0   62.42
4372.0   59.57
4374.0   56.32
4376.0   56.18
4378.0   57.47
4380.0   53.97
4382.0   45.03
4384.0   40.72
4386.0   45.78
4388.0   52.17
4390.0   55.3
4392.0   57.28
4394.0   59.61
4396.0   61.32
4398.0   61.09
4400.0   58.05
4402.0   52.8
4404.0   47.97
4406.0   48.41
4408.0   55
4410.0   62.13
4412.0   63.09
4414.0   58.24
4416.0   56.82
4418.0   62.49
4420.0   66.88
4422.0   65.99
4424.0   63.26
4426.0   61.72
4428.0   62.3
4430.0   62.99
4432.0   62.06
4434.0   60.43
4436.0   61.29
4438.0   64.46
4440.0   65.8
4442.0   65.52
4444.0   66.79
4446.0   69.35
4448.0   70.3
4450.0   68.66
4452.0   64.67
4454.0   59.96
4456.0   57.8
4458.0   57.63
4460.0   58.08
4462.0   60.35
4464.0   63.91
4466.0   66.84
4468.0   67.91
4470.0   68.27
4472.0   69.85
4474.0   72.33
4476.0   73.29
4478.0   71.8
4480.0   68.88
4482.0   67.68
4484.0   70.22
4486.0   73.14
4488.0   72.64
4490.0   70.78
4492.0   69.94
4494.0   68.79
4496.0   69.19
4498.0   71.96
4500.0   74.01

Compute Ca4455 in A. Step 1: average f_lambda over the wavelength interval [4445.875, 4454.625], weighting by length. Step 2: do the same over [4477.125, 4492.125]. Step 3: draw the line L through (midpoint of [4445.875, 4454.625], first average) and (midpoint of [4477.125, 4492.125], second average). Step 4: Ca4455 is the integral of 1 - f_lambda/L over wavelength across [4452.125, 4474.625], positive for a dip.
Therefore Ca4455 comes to 1.5 A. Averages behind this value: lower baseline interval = 66.6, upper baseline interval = 70.7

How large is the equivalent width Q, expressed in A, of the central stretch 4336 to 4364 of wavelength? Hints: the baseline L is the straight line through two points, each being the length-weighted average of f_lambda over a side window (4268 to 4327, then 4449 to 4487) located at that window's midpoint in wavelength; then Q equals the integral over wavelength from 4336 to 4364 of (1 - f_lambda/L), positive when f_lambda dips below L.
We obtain -4.9 A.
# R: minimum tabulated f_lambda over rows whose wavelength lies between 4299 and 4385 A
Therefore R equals 31.84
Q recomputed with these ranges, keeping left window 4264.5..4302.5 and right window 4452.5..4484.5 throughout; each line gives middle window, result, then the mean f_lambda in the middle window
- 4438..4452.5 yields -0.89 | 67.2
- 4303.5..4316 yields 2.21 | 40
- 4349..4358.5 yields -1.50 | 61.7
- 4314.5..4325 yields -1.85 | 58.3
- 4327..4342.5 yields -1.76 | 57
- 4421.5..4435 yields -0.25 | 62.6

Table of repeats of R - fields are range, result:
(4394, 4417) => 47.97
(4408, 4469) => 55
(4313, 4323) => 51.44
